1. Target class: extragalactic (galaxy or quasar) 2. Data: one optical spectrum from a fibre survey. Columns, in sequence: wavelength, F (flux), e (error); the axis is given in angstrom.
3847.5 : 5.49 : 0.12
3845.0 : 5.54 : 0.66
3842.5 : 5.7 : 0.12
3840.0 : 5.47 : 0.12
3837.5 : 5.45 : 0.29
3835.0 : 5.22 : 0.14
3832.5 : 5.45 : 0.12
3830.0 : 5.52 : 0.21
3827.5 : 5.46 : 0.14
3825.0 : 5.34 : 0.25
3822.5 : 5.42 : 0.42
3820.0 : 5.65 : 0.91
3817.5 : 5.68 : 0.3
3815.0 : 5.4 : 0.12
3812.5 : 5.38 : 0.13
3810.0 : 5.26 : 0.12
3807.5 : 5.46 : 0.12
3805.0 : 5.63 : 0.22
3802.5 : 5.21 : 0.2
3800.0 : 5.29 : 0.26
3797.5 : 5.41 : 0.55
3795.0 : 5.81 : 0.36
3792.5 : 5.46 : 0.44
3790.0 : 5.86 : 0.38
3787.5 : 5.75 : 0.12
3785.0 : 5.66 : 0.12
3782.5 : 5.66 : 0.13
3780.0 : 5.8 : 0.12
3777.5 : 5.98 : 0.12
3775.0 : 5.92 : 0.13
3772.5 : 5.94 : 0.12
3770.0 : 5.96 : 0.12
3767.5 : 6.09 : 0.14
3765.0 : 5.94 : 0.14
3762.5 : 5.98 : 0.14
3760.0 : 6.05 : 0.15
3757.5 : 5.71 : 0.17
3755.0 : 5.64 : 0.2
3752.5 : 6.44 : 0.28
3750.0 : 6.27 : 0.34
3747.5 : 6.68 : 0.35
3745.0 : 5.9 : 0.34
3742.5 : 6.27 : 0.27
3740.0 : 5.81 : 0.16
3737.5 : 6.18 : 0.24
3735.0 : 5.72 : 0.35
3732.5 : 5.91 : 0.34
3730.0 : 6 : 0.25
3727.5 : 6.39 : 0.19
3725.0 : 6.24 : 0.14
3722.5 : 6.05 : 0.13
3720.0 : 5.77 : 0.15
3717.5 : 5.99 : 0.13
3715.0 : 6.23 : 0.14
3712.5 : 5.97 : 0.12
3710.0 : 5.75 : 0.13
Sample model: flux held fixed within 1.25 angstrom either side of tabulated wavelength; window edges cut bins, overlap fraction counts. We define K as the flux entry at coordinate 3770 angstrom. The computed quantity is 5.96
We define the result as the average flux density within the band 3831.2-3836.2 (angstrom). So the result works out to 5.34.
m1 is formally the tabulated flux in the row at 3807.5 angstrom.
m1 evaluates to 5.46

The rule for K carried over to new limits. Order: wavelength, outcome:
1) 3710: 5.75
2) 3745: 5.9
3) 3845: 5.54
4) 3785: 5.66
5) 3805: 5.63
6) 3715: 6.23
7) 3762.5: 5.98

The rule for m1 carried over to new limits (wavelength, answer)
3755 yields 5.64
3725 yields 6.24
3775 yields 5.92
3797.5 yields 5.41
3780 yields 5.8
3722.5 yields 6.05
